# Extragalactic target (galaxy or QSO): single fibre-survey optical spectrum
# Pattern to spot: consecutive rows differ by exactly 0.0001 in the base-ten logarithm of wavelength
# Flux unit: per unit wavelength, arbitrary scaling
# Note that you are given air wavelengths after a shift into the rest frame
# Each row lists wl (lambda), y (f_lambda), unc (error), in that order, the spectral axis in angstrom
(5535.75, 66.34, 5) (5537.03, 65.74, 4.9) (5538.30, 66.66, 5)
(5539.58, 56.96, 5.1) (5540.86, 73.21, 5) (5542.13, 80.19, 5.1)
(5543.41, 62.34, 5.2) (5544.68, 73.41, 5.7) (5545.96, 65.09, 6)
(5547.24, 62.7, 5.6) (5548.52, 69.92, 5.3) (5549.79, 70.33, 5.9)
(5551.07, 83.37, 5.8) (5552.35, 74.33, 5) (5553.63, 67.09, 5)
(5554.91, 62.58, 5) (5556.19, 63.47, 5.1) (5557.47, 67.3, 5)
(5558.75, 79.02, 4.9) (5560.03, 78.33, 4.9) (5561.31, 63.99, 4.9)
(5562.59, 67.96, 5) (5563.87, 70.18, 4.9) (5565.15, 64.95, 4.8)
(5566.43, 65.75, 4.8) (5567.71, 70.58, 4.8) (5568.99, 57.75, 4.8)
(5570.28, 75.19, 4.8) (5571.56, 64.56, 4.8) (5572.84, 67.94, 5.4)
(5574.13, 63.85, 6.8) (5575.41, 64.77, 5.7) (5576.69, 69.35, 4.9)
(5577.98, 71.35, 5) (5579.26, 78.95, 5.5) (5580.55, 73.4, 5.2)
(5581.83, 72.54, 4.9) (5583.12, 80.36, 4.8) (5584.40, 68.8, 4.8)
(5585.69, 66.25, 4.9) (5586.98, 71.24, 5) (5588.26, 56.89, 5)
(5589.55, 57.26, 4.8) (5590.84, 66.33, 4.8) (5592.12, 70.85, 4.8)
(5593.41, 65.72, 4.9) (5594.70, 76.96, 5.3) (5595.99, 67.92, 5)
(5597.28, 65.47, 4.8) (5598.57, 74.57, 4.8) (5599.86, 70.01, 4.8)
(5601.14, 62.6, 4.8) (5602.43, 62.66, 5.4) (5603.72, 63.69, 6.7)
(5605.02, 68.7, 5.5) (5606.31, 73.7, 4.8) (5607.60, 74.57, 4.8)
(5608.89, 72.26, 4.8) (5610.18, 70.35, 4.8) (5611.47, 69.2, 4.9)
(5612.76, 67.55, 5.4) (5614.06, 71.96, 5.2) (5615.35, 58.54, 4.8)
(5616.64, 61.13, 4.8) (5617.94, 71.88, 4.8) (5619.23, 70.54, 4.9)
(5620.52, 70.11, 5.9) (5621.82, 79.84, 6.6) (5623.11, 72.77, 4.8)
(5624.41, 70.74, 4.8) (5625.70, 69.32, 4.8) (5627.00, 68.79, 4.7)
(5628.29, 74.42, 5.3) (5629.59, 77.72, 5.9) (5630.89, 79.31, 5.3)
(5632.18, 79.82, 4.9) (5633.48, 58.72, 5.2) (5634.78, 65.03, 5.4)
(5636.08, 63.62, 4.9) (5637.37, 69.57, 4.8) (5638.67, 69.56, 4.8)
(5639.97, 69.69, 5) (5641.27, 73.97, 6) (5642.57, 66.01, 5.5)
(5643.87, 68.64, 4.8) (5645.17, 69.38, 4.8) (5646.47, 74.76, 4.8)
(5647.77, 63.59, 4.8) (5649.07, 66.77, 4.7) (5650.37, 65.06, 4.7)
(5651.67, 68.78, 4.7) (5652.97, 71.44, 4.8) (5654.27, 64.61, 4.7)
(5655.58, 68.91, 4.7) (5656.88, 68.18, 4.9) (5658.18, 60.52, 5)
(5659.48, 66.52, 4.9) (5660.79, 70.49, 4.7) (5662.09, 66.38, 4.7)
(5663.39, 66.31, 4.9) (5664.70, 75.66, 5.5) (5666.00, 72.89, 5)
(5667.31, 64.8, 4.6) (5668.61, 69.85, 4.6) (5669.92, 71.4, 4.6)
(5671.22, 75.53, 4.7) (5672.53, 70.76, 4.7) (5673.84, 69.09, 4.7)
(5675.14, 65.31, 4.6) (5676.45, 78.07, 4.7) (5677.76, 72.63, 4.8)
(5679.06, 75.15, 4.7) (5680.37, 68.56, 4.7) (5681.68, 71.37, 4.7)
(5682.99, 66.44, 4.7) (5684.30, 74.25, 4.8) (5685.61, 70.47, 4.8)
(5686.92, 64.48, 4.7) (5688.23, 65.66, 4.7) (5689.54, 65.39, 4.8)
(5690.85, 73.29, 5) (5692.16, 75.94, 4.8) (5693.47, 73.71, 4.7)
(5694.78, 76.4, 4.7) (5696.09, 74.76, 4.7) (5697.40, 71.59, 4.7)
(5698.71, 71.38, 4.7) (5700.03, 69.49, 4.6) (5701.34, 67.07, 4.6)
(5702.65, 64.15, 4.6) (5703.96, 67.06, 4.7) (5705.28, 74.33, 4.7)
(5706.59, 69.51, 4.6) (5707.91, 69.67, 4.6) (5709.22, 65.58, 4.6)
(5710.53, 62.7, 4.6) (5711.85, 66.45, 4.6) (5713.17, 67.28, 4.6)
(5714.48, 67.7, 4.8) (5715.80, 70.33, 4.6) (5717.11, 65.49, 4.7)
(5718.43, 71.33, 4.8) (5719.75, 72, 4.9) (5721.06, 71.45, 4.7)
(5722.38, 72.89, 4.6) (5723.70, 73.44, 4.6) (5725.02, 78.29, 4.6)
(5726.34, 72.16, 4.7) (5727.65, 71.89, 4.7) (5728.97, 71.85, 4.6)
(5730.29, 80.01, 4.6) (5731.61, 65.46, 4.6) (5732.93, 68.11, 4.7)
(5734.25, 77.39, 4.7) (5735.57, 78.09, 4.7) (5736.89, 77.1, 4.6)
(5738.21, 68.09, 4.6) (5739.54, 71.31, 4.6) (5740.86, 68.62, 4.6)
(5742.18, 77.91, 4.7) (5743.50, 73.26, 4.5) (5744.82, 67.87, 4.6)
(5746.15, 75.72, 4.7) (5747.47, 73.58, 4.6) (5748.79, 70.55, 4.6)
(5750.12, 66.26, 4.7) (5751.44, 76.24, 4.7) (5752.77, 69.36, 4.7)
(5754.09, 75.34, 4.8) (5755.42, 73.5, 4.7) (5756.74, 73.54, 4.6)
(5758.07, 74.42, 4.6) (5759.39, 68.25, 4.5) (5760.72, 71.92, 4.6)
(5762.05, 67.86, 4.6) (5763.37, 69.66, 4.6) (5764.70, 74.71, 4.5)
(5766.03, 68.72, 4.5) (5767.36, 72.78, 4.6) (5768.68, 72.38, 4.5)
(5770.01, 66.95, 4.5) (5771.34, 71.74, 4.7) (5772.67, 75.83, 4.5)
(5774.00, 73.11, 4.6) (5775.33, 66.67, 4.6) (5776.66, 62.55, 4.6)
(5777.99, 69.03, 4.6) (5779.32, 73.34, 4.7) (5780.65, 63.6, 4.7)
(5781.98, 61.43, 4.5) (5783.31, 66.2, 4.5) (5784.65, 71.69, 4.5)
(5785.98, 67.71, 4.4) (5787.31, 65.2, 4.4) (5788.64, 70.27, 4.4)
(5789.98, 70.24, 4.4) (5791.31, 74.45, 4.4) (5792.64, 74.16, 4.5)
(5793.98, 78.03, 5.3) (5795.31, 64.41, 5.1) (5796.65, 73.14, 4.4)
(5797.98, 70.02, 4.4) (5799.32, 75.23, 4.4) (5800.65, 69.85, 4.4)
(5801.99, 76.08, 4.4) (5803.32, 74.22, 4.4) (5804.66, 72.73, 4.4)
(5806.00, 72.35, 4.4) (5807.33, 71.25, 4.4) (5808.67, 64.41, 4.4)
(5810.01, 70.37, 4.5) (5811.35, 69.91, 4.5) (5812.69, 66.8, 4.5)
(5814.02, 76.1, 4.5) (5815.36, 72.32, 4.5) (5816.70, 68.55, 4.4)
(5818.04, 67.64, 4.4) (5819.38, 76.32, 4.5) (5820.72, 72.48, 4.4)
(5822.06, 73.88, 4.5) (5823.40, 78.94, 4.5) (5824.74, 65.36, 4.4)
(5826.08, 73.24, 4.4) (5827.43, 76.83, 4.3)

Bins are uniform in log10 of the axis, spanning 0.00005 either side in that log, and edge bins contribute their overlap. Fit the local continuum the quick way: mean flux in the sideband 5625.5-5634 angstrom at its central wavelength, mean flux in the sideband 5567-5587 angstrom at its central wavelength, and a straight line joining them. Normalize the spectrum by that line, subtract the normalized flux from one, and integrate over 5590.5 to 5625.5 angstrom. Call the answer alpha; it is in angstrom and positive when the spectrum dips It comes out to 1.1 angstrom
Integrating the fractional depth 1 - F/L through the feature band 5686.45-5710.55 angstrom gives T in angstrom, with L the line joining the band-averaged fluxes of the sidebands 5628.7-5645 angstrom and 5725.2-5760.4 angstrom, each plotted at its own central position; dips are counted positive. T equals 0.6 angstrom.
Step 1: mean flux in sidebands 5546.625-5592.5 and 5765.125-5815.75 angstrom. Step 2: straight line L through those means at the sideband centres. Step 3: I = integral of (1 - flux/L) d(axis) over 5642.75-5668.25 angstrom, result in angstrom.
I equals 0.5 angstrom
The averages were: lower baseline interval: 68.9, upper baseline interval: 70.4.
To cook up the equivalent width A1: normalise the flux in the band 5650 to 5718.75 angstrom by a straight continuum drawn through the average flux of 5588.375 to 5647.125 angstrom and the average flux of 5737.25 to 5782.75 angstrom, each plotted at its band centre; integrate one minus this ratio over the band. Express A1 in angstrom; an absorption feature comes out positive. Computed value 0.57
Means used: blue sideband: 69.4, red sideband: 70.8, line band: 69.4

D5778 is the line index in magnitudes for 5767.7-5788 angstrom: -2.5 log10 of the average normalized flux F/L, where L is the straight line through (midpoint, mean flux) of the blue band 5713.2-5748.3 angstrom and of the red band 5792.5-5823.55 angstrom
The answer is 0.053 mag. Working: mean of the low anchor 72.3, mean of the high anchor 71.9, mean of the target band 68.6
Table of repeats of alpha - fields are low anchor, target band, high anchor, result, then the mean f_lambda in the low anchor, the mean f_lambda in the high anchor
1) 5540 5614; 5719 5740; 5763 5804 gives -0.90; 69.1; 70.4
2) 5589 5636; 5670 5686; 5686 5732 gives -0.33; 69.4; 70.3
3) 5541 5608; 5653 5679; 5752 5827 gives 0.10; 69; 70.9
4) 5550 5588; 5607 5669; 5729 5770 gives 1.11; 69.7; 72.2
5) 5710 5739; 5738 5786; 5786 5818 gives 0.42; 71.4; 71.2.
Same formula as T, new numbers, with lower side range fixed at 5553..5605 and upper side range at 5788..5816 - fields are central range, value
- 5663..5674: -0.2 angstrom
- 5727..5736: -0.3 angstrom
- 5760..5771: 0.1 angstrom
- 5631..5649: 0.1 angstrom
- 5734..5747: -0.5 angstrom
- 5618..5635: -0.8 angstrom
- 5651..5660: 0.3 angstrom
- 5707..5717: 0.5 angstrom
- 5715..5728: -0.3 angstrom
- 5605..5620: -0.1 angstrom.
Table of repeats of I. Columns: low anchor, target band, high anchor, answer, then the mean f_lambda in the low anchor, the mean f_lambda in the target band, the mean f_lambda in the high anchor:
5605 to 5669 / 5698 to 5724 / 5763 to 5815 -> 0.4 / 69.5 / 68.9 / 70.5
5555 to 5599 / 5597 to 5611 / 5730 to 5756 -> 0.1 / 68.7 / 69.1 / 72.6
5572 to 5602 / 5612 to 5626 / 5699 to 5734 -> -0.1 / 68.8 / 69.5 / 69.9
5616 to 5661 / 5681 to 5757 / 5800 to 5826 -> -0.7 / 69.4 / 71.1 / 71.6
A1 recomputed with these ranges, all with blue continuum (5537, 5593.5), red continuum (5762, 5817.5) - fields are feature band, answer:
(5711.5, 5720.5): 0.1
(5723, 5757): -1.4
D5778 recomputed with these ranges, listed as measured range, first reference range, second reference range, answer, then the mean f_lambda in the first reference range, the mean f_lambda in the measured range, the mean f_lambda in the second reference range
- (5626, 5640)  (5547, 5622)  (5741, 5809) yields -0.02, 68.9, 70.6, 71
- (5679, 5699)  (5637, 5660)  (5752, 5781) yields -0.03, 68.1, 71.1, 70.8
